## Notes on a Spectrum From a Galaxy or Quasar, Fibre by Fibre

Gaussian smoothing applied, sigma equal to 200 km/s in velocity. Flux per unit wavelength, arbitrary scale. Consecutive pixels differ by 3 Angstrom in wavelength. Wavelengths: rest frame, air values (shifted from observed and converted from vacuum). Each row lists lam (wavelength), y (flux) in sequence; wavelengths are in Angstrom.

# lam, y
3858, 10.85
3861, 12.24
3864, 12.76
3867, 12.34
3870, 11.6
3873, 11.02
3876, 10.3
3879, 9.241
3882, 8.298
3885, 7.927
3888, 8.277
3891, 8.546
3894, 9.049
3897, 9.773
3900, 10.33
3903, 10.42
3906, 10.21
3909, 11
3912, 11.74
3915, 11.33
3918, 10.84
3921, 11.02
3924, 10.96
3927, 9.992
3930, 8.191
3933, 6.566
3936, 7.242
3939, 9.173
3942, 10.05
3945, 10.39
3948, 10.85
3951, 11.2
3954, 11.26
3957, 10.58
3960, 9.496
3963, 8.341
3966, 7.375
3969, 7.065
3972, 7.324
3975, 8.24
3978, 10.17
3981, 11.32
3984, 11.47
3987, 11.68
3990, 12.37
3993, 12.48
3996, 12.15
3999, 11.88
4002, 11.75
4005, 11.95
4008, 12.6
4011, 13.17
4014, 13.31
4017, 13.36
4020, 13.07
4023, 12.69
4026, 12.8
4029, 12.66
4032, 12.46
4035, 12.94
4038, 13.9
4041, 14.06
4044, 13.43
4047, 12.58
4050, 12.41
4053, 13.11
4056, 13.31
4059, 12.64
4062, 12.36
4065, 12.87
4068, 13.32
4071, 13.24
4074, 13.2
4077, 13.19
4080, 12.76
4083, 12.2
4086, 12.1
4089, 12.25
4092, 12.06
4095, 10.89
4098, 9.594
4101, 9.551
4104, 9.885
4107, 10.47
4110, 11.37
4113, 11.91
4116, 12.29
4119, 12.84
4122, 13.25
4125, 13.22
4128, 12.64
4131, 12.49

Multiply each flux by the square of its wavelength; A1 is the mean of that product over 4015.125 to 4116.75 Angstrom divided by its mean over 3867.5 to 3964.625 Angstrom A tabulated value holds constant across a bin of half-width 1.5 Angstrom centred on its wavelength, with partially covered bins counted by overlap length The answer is 1.4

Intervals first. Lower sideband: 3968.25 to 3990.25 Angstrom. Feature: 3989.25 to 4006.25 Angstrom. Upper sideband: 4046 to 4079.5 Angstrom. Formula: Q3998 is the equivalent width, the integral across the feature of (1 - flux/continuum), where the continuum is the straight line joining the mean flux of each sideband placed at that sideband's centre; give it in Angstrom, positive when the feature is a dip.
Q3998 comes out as -2.43 Angstrom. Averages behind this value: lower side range 9.92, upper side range 12.9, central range 12.1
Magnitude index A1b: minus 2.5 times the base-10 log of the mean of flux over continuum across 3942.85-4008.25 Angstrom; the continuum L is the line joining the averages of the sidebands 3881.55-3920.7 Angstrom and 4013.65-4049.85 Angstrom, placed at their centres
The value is 0.12 mag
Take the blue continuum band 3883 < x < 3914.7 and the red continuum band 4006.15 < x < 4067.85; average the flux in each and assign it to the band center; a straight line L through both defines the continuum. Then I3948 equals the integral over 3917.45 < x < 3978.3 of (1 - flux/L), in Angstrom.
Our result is 8.7 Angstrom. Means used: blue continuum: 9.77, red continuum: 13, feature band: 9.31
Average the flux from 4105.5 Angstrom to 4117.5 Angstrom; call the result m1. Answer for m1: 11.5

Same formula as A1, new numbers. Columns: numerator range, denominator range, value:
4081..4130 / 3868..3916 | 1.31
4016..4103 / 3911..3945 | 1.38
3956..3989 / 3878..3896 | 1.15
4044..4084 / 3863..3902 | 1.42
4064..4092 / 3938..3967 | 1.37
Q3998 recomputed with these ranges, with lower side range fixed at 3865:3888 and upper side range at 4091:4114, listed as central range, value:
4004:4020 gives -3.9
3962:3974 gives 3.2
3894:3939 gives 1.0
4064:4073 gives -2.2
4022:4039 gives -3.9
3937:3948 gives 0.4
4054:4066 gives -2.6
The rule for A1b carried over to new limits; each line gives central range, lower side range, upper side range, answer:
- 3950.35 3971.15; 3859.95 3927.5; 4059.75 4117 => 0.18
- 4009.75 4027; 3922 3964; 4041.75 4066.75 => -0.11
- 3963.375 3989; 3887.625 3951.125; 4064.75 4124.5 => 0.13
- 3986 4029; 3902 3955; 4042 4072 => -0.06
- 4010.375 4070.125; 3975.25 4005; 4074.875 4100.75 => -0.12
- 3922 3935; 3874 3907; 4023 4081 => 0.14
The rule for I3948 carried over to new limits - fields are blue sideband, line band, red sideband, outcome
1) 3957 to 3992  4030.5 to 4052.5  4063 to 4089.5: -2.6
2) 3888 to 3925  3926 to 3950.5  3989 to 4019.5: 4.3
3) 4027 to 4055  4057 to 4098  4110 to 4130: 1.3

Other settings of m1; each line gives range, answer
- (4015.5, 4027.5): 13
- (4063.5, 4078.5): 13.2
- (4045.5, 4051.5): 12.5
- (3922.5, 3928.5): 10.5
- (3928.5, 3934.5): 7.38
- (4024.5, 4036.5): 12.7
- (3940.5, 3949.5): 10.4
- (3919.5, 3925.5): 11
